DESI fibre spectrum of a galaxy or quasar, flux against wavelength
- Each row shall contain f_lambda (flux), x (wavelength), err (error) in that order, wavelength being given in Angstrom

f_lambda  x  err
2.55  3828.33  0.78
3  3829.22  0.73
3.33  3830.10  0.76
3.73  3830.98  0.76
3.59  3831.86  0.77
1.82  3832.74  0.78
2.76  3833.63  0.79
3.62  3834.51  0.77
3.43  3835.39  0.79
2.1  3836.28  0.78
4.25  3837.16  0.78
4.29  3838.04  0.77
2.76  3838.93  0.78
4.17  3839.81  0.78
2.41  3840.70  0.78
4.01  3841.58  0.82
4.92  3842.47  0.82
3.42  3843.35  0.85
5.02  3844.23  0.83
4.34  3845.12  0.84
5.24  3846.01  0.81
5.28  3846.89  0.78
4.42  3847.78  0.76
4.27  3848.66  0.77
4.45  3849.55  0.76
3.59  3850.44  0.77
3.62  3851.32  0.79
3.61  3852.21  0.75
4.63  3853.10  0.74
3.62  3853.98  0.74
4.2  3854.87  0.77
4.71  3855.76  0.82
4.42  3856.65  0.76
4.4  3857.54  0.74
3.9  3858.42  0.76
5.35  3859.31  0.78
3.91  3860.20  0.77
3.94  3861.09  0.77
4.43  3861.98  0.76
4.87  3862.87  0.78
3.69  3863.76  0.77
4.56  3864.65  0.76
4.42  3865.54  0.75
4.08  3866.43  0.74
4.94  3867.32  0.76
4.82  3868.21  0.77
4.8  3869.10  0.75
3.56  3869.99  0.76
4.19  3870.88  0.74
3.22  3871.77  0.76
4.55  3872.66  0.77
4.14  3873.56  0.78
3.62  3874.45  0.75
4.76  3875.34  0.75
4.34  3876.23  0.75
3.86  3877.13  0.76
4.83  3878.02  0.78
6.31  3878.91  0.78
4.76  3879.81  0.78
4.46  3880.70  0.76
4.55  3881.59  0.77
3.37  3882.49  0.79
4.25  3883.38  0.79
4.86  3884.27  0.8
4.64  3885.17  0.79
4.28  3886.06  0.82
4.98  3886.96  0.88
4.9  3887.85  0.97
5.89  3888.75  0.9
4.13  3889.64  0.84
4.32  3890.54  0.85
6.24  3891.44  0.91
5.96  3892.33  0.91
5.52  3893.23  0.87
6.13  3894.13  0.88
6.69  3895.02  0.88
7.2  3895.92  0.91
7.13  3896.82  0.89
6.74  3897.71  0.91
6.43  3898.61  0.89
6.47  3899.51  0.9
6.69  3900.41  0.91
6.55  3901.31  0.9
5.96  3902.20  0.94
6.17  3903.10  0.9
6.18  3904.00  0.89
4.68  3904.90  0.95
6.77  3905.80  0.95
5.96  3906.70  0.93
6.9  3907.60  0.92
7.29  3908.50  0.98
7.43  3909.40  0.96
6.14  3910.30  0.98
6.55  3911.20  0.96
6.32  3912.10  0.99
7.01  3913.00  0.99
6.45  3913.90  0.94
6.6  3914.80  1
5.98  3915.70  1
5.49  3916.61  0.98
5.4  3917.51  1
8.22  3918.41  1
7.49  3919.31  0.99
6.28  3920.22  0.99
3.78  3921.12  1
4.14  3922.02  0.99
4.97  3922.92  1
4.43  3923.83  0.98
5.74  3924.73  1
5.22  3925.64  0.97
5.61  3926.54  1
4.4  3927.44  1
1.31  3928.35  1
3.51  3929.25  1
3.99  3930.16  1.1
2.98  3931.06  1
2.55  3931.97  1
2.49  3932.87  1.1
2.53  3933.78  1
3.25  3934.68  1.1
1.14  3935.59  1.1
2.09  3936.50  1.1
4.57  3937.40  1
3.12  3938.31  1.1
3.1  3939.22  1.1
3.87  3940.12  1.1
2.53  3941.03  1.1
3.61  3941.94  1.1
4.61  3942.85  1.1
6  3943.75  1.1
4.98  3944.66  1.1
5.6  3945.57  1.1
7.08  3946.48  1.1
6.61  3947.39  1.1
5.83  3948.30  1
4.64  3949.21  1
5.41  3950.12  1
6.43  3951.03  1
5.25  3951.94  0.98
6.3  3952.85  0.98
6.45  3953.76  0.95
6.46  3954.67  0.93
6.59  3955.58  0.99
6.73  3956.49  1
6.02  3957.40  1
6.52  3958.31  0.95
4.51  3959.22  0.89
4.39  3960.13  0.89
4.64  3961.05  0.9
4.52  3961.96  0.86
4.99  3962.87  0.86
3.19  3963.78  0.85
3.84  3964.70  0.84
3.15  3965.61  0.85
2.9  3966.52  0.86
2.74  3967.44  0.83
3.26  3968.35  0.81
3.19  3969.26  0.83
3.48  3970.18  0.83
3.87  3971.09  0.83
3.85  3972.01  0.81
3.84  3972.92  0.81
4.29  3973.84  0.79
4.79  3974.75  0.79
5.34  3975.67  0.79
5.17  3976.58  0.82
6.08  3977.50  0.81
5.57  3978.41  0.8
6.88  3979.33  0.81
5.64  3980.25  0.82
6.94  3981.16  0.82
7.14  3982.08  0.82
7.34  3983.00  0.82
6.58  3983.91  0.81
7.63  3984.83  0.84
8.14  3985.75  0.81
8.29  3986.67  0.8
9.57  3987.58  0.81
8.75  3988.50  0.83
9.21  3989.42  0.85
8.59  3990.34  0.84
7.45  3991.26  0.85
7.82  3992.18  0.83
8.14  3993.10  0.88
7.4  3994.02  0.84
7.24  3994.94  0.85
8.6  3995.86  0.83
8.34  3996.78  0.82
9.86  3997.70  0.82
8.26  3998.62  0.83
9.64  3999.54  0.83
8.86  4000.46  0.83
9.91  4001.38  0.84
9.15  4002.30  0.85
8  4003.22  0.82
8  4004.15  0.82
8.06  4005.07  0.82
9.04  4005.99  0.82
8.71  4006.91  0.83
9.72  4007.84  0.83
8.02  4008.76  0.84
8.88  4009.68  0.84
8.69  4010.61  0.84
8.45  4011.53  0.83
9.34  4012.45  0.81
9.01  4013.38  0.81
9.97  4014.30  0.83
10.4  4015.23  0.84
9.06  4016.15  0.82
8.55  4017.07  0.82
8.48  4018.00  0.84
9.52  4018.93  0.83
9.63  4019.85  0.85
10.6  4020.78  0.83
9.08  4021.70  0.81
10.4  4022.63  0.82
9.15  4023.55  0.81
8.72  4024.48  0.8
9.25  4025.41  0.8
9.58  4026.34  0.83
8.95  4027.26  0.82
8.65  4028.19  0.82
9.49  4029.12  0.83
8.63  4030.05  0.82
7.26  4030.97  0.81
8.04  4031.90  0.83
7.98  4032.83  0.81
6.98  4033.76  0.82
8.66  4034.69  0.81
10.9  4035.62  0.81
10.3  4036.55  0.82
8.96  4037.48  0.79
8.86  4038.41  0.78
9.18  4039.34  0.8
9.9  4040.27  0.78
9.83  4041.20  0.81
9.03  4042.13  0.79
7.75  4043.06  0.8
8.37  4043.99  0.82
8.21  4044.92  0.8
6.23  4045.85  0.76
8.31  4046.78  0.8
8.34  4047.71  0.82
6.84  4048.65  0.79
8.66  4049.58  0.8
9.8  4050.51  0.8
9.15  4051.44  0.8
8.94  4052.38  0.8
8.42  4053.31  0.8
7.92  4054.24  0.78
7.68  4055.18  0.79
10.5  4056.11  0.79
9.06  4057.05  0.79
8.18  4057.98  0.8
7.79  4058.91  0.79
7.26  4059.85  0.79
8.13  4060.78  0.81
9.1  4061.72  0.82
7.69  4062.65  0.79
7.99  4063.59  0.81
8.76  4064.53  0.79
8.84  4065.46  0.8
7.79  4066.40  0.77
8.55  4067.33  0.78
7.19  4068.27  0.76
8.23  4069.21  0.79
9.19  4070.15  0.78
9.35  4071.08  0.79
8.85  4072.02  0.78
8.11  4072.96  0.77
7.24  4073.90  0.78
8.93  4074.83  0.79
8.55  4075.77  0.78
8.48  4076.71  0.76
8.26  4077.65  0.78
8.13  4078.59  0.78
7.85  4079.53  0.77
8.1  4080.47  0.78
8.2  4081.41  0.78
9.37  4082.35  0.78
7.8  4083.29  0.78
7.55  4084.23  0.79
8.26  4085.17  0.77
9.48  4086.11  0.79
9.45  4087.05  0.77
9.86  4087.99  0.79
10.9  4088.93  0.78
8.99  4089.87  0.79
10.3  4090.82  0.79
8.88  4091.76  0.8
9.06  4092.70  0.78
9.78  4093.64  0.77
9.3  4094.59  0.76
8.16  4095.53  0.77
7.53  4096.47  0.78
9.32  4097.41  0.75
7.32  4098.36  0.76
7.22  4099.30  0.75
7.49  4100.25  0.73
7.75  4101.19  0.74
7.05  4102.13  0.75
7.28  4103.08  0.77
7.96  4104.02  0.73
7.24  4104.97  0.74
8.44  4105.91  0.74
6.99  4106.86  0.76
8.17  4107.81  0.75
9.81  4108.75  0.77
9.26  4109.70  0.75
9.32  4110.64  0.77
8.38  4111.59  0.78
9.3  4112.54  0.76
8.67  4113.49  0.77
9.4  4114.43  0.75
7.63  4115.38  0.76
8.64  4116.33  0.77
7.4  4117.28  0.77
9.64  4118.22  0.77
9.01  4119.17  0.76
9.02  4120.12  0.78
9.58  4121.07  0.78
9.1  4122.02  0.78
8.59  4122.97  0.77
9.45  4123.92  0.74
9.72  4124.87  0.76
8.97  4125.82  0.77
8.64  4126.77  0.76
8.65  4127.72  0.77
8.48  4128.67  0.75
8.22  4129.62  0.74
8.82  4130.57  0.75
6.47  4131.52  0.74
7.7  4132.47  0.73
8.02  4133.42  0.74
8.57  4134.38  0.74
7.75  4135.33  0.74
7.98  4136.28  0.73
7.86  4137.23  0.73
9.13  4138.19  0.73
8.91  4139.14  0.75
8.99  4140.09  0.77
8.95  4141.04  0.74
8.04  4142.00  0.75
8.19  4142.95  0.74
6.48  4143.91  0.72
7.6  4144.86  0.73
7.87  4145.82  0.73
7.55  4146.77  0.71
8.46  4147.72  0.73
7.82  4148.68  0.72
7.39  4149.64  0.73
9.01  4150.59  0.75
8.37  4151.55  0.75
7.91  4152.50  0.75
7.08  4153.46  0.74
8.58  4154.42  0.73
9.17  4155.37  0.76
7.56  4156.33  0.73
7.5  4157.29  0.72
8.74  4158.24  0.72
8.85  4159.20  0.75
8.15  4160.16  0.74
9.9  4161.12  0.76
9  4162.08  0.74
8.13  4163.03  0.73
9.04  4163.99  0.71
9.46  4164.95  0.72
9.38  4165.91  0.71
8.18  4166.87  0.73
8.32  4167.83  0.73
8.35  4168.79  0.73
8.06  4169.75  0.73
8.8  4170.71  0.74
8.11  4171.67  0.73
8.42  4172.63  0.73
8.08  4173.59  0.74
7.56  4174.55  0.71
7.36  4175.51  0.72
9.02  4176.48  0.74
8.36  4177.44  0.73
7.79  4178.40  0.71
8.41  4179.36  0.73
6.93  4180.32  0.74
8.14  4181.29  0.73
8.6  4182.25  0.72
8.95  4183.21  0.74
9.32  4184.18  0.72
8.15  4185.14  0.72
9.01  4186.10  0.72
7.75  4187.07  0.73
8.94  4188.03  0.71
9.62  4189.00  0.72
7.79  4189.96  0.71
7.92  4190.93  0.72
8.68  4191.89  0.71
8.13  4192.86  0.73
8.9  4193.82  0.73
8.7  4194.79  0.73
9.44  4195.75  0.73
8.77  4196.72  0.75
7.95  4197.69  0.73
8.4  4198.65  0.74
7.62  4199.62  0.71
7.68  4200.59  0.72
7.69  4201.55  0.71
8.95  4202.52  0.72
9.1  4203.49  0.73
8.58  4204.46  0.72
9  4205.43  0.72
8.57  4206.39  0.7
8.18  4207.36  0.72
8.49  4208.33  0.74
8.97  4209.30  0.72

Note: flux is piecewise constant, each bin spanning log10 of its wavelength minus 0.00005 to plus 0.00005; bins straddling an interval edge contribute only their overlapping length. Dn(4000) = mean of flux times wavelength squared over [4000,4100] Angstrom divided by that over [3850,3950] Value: 1.91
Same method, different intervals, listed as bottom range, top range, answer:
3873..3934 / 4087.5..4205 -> 1.79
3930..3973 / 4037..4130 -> 2.09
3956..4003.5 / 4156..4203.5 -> 1.46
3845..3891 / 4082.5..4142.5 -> 2.20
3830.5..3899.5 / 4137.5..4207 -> 2.18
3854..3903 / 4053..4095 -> 1.93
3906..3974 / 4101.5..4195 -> 1.92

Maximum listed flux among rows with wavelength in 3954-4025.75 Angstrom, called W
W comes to 10.6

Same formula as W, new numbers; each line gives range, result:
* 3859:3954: 8.22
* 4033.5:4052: 10.9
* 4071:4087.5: 9.48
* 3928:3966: 7.08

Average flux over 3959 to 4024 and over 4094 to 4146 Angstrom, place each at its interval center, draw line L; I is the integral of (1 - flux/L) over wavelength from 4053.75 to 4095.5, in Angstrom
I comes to -3.4 Angstrom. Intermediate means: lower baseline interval 7.23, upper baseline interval 8.36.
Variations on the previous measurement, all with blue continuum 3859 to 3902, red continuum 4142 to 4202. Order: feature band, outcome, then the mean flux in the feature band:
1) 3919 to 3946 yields 7.68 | 3.98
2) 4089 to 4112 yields -2.87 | 8.42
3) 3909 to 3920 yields -2.50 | 6.58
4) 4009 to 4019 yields -3.97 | 9.08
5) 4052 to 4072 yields -3.88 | 8.42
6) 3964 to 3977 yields 4.73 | 3.82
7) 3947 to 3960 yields -0.30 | 5.94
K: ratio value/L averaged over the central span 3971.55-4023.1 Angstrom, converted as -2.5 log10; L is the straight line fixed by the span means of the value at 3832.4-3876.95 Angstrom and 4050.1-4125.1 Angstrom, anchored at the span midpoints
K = -0.17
